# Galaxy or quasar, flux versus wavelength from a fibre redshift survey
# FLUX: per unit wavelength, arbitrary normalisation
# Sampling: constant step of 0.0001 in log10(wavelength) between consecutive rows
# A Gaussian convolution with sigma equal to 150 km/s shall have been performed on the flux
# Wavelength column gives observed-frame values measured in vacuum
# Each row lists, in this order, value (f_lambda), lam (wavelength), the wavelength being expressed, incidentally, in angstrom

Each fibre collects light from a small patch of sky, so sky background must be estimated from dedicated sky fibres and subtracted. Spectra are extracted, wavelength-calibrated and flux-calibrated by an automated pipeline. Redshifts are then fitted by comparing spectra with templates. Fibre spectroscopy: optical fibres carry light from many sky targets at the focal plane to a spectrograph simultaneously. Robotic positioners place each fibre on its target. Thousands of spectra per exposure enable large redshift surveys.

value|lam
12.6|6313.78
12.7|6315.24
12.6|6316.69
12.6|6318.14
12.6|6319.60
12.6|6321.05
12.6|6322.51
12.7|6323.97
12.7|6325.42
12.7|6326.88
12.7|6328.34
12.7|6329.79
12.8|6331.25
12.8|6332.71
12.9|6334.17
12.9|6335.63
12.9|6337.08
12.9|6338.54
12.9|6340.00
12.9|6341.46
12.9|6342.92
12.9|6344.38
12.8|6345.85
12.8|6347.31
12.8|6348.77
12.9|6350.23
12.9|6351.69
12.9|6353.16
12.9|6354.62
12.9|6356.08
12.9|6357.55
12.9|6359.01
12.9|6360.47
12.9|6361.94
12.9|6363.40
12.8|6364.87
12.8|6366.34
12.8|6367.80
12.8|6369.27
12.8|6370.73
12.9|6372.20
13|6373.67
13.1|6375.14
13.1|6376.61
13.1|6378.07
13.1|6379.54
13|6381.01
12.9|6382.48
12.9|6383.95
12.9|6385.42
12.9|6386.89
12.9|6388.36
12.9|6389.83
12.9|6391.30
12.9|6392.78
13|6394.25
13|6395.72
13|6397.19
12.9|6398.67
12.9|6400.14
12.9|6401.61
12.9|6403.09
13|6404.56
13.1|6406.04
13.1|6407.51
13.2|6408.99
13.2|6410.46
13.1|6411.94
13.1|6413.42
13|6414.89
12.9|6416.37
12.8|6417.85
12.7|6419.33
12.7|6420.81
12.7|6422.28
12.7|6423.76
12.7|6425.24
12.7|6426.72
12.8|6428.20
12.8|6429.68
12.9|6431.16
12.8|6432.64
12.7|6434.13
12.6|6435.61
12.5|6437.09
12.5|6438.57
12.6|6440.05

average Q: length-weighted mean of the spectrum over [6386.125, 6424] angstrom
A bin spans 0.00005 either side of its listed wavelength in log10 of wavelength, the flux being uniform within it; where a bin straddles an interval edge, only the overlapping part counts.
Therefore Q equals 12.9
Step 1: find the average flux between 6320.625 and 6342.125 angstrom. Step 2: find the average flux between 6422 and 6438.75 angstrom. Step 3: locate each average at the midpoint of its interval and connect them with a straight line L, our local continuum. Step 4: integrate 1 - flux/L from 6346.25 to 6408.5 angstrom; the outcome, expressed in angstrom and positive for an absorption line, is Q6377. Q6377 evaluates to -0.9 angstrom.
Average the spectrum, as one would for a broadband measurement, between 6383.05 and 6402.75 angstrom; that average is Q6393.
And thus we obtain 12.9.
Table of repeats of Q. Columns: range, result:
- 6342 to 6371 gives 12.9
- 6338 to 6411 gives 12.9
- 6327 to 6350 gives 12.8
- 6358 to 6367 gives 12.9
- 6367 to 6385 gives 13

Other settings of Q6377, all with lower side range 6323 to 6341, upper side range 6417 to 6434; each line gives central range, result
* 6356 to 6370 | -0.1 angstrom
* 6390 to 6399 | -0.1 angstrom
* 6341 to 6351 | 0.0 angstrom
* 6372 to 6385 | -0.2 angstrom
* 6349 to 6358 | -0.1 angstrom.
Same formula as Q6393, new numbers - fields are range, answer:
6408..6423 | 12.9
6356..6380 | 12.9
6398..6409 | 13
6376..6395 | 13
